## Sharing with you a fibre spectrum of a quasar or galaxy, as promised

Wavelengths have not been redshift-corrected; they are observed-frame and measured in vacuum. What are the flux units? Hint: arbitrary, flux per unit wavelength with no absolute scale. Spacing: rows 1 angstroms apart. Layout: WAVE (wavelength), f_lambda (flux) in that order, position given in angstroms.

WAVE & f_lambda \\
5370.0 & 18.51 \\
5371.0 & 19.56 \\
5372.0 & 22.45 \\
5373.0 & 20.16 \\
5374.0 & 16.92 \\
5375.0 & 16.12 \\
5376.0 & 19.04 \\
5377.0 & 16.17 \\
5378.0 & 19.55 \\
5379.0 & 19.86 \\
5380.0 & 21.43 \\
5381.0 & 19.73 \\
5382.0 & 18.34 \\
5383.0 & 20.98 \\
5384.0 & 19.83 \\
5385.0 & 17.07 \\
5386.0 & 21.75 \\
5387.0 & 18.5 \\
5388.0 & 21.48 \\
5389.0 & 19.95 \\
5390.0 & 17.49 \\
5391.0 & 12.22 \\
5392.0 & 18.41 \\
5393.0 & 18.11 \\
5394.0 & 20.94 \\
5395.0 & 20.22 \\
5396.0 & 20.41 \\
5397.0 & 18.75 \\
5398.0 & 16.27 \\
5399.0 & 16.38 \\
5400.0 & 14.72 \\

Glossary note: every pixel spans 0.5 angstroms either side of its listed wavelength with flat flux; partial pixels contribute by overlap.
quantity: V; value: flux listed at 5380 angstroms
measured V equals 21.43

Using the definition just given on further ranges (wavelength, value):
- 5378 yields 19.55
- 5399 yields 16.38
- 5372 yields 22.45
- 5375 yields 16.12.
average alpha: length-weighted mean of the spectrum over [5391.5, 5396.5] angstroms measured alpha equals 19.6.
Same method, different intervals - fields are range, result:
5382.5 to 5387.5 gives 19.6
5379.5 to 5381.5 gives 20.6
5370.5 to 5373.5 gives 20.7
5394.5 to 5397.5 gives 19.8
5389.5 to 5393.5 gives 16.6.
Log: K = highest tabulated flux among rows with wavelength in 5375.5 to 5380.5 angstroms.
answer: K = 21.43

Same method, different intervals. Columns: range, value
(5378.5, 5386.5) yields 21.75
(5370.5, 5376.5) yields 22.45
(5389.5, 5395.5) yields 20.94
